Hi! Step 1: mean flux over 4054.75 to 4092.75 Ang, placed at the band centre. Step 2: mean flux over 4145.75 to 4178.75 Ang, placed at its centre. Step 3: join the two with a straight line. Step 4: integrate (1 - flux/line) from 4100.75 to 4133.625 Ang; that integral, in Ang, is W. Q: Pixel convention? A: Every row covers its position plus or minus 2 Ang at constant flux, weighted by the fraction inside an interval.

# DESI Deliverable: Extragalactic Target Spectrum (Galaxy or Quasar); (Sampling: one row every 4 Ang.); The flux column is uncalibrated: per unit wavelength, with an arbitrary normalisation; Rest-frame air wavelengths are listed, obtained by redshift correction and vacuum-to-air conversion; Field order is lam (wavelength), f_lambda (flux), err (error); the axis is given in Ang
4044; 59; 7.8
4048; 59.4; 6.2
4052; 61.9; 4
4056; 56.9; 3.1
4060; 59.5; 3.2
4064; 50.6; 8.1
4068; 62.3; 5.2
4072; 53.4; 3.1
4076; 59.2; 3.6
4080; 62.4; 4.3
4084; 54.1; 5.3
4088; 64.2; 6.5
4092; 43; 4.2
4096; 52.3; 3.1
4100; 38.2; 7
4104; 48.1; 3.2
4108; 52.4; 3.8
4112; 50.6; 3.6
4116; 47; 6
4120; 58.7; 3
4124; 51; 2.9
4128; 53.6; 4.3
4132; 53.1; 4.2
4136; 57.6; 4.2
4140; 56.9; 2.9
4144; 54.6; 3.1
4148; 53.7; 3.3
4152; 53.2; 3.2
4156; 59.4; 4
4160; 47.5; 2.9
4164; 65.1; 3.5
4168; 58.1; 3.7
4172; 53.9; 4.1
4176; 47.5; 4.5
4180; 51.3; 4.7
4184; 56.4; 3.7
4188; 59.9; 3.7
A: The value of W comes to 2.7 Ang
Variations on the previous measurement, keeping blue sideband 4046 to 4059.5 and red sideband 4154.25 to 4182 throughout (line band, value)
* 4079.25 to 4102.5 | 2.5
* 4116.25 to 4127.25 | 0.6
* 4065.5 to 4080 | 0.0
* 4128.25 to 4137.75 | 0.2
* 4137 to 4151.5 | 0.2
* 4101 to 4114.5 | 1.8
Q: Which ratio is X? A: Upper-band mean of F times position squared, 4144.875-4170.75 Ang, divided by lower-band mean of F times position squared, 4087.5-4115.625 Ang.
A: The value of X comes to 1.18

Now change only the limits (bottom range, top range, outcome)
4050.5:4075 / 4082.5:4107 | 0.88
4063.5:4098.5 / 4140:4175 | 1.03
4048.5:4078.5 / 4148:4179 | 0.99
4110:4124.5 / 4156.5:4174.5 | 1.11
